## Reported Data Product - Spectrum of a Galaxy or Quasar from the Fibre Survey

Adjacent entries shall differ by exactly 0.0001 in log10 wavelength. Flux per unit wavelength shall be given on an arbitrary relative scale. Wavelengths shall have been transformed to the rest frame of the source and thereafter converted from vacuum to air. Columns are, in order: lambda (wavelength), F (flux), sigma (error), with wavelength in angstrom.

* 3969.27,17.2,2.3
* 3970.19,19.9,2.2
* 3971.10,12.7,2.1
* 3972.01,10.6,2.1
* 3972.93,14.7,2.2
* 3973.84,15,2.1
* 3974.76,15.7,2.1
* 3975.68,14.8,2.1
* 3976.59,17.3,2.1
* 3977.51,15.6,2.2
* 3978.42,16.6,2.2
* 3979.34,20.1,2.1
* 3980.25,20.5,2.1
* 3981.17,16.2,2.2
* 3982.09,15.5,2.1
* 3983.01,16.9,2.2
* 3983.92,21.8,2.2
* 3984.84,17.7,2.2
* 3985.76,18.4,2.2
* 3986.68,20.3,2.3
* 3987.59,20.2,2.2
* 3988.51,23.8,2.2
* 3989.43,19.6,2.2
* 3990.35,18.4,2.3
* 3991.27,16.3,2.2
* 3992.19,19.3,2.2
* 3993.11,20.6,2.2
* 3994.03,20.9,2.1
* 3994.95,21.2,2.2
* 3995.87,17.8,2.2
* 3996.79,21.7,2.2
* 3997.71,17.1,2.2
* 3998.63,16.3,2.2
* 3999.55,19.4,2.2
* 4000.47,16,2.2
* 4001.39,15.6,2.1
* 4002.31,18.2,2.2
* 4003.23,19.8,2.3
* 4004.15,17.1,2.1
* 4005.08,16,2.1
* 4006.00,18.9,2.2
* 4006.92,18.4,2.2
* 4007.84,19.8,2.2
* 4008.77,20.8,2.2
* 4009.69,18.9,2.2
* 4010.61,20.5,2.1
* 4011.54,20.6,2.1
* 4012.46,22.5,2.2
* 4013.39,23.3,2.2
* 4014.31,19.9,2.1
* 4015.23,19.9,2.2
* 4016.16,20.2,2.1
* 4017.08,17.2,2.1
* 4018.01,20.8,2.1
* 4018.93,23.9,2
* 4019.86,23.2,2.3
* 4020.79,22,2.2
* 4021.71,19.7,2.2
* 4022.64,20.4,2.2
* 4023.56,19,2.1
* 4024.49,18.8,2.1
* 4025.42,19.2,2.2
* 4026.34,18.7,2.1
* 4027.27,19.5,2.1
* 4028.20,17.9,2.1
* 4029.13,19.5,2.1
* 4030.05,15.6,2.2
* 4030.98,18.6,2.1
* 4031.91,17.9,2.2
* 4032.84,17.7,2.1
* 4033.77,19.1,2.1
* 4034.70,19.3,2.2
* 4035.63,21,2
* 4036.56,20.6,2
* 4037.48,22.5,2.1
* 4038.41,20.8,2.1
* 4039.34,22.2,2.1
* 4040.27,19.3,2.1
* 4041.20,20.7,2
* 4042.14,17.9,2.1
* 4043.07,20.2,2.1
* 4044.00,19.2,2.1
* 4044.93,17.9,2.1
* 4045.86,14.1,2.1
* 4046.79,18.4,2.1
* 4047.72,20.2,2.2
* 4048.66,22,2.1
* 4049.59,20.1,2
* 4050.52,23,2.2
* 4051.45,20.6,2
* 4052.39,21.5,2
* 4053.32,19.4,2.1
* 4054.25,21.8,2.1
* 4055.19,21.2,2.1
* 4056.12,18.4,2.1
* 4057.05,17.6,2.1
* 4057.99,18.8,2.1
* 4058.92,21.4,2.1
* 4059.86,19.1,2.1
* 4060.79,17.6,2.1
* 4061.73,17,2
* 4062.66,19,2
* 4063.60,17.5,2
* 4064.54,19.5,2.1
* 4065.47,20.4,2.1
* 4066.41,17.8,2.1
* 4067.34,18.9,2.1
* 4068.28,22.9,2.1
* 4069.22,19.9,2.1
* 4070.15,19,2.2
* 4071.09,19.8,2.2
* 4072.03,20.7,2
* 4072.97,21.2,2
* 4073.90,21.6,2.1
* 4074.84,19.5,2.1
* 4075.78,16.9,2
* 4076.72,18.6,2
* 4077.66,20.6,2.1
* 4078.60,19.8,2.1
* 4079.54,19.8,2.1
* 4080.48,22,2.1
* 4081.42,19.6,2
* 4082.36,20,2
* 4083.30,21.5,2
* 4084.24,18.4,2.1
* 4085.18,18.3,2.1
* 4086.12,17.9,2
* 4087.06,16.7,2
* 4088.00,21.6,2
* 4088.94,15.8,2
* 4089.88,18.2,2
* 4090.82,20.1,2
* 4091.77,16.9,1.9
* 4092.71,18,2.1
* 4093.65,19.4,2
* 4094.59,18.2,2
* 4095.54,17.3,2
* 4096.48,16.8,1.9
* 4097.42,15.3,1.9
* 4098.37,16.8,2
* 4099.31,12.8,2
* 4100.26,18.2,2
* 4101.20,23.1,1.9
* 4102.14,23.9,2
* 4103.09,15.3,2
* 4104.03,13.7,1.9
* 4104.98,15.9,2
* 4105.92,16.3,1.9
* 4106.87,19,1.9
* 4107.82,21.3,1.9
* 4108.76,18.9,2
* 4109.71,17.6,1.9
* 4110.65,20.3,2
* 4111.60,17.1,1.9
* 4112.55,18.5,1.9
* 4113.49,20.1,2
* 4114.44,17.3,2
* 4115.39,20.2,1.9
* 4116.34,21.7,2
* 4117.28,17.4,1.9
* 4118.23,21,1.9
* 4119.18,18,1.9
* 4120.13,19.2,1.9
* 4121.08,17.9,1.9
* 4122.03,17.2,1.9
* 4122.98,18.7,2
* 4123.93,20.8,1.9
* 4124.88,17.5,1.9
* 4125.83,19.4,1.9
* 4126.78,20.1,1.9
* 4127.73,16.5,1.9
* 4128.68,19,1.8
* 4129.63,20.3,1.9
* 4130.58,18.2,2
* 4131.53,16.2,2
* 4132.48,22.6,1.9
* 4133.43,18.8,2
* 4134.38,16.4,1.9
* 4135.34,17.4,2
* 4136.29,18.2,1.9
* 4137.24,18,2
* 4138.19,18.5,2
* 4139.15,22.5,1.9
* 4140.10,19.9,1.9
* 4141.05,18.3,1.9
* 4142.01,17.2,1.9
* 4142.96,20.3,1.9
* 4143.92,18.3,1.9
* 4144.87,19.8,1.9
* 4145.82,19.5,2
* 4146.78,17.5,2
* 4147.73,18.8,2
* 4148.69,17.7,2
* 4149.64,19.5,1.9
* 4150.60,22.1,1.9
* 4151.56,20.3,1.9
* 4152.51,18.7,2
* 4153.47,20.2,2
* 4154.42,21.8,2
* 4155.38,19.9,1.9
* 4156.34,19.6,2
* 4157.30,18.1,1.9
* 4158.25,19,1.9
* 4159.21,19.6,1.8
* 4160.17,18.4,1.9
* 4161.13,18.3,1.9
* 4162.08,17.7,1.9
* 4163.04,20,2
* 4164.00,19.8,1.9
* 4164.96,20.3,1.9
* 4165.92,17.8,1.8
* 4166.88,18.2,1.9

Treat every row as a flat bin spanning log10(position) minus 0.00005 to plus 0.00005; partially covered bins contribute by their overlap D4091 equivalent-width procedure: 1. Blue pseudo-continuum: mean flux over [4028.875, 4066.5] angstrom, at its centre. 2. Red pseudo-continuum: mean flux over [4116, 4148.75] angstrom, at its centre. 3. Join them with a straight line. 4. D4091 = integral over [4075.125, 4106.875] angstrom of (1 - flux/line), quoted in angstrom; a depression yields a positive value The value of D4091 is 1.4 angstrom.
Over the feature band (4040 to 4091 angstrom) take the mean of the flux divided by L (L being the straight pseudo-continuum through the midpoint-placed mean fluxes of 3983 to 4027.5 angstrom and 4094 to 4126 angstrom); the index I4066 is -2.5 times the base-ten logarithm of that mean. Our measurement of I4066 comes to -0.04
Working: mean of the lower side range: 19.6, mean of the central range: 19.5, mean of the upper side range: 18.3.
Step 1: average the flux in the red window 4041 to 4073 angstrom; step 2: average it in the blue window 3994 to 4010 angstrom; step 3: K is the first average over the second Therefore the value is 1.1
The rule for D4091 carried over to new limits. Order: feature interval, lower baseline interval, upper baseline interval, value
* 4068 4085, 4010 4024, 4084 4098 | -1.4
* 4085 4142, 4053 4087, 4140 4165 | 2.8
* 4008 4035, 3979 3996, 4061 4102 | -0.9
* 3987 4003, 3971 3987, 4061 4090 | -1.7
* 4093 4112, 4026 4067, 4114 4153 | 1.2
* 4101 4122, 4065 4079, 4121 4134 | 0.4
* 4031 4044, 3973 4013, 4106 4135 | -0.9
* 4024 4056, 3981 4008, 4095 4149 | -1.7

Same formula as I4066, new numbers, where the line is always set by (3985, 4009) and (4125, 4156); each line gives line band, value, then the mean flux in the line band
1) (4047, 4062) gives -0.057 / 20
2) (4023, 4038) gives -0.008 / 19.1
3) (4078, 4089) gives -0.023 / 19.4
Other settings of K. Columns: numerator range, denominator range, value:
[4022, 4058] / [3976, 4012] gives 1.04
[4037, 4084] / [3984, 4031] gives 1.02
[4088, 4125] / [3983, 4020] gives 0.94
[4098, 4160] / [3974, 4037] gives 0.99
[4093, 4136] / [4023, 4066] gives 0.95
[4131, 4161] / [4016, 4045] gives 0.97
